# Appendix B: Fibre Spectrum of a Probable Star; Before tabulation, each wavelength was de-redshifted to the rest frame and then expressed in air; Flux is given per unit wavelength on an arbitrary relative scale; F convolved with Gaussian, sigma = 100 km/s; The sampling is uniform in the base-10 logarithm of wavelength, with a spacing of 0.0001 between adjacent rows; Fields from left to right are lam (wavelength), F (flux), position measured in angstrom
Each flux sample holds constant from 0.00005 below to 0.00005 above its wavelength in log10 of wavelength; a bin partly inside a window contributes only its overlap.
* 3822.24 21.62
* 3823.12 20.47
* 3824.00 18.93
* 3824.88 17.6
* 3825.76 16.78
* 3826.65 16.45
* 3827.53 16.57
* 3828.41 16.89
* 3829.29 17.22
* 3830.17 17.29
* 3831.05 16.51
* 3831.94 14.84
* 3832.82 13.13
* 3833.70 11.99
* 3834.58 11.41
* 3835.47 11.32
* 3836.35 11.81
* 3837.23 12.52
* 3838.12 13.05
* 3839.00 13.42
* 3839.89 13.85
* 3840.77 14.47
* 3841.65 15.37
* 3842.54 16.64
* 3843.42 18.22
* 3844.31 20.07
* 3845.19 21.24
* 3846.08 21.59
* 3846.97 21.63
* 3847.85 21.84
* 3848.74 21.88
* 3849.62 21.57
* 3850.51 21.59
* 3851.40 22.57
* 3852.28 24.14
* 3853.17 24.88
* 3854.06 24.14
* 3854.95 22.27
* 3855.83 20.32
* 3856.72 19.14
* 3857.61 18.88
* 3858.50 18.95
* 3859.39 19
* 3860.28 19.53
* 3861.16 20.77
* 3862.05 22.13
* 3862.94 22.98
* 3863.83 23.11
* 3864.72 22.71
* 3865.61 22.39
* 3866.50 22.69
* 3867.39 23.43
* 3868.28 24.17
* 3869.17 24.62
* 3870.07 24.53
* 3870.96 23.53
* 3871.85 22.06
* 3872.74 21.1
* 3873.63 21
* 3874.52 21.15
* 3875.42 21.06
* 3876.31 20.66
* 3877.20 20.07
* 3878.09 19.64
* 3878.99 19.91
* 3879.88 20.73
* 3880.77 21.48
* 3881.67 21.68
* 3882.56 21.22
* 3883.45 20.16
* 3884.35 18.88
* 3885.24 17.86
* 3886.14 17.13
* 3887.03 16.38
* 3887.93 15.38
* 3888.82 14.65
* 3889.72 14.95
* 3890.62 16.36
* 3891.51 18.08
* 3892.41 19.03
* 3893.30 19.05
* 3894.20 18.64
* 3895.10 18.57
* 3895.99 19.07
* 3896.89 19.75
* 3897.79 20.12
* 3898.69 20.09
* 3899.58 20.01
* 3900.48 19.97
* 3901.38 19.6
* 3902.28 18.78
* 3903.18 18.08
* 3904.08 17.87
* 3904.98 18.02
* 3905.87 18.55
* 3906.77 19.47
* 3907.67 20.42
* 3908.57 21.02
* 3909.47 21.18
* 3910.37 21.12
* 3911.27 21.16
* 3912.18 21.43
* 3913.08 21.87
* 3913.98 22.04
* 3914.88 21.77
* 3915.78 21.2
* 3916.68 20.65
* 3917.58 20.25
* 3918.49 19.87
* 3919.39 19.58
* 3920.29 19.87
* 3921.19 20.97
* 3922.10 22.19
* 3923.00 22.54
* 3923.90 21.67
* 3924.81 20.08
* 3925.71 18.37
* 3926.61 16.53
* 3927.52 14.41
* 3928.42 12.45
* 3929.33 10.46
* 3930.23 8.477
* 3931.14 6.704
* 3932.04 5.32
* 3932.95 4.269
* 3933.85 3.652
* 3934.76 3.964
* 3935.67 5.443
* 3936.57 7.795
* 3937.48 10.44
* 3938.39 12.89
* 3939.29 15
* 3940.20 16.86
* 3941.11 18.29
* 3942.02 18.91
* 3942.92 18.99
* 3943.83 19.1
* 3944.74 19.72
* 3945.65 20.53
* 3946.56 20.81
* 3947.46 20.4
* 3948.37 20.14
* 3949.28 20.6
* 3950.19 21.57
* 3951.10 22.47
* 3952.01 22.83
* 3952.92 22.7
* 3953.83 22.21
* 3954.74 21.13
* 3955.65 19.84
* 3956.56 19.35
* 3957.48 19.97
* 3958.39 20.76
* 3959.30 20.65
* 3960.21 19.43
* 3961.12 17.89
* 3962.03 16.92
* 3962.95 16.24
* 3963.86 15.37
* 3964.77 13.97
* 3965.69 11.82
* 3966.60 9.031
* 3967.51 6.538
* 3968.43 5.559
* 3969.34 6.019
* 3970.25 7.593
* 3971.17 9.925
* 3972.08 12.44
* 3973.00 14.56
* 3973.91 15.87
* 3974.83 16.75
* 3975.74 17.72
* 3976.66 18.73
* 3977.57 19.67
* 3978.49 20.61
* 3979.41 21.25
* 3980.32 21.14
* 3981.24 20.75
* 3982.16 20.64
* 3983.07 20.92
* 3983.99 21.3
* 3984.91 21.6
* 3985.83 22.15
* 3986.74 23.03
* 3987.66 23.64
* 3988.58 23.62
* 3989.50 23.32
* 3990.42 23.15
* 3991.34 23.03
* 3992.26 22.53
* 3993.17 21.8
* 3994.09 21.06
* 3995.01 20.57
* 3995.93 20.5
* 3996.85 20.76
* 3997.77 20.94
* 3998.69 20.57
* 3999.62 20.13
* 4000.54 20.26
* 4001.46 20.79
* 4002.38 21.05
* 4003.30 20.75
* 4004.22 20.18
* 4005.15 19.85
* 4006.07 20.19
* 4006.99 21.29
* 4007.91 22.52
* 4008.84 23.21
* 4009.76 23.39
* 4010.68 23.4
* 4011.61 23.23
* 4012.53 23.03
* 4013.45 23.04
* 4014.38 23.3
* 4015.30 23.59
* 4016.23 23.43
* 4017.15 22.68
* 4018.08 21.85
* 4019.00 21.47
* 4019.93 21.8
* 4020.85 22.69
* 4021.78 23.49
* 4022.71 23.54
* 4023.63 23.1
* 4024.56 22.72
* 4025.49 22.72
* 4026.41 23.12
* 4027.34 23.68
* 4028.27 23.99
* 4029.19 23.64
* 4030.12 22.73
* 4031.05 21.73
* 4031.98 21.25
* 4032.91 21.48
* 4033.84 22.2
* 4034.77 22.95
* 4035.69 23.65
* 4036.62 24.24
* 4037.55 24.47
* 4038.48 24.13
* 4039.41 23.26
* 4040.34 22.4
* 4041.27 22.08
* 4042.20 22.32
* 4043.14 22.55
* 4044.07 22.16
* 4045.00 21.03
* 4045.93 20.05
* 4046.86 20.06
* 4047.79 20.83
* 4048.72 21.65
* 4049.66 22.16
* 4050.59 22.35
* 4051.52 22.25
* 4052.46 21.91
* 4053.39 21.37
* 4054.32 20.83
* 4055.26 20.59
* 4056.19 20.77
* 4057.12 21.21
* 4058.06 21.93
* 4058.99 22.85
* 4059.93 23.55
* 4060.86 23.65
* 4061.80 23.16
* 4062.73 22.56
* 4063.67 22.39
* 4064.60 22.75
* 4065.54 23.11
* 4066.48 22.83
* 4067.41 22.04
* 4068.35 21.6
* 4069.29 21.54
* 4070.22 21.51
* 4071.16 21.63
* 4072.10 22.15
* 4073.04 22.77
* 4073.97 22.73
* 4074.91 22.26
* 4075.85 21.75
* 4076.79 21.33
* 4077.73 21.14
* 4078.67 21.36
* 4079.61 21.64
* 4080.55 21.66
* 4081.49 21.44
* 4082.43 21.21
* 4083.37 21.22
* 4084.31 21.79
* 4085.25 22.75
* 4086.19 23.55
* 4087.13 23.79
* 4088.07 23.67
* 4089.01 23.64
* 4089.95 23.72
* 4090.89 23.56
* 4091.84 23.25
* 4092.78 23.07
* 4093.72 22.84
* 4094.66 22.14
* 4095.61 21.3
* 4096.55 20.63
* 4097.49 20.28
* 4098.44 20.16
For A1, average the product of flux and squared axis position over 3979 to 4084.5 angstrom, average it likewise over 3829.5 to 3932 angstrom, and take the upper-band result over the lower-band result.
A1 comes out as 1.2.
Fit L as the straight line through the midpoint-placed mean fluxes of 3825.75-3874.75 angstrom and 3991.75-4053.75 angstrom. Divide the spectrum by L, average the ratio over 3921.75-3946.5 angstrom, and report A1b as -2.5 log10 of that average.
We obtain 0.43 mag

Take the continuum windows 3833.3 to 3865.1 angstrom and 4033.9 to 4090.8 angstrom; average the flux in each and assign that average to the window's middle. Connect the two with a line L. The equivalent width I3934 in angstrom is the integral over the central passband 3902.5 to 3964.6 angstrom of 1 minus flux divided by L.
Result 7.9 angstrom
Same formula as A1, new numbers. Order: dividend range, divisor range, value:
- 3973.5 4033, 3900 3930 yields 1.17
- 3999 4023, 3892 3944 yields 1.35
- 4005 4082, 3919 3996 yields 1.36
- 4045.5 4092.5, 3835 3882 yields 1.21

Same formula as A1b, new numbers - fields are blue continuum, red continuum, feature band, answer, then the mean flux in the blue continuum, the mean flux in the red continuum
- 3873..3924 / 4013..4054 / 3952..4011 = 0.132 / 19.7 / 22.5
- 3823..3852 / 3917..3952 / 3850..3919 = -0.232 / 17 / 15.9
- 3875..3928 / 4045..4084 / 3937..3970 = 0.171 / 19.5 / 21.8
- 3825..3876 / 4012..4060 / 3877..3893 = 0.076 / 19.3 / 22.4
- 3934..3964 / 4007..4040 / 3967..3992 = 0.124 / 17.7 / 23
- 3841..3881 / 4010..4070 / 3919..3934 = 0.420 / 21.3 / 22.5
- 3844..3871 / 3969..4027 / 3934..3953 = 0.253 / 22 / 20.7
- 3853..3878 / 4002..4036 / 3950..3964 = 0.112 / 21.8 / 22.5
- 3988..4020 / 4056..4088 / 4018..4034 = -0.032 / 21.9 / 22.2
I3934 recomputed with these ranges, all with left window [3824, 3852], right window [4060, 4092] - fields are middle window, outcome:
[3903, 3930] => -1.1 angstrom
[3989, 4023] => -1.9 angstrom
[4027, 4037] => -0.7 angstrom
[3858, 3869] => -2.8 angstrom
